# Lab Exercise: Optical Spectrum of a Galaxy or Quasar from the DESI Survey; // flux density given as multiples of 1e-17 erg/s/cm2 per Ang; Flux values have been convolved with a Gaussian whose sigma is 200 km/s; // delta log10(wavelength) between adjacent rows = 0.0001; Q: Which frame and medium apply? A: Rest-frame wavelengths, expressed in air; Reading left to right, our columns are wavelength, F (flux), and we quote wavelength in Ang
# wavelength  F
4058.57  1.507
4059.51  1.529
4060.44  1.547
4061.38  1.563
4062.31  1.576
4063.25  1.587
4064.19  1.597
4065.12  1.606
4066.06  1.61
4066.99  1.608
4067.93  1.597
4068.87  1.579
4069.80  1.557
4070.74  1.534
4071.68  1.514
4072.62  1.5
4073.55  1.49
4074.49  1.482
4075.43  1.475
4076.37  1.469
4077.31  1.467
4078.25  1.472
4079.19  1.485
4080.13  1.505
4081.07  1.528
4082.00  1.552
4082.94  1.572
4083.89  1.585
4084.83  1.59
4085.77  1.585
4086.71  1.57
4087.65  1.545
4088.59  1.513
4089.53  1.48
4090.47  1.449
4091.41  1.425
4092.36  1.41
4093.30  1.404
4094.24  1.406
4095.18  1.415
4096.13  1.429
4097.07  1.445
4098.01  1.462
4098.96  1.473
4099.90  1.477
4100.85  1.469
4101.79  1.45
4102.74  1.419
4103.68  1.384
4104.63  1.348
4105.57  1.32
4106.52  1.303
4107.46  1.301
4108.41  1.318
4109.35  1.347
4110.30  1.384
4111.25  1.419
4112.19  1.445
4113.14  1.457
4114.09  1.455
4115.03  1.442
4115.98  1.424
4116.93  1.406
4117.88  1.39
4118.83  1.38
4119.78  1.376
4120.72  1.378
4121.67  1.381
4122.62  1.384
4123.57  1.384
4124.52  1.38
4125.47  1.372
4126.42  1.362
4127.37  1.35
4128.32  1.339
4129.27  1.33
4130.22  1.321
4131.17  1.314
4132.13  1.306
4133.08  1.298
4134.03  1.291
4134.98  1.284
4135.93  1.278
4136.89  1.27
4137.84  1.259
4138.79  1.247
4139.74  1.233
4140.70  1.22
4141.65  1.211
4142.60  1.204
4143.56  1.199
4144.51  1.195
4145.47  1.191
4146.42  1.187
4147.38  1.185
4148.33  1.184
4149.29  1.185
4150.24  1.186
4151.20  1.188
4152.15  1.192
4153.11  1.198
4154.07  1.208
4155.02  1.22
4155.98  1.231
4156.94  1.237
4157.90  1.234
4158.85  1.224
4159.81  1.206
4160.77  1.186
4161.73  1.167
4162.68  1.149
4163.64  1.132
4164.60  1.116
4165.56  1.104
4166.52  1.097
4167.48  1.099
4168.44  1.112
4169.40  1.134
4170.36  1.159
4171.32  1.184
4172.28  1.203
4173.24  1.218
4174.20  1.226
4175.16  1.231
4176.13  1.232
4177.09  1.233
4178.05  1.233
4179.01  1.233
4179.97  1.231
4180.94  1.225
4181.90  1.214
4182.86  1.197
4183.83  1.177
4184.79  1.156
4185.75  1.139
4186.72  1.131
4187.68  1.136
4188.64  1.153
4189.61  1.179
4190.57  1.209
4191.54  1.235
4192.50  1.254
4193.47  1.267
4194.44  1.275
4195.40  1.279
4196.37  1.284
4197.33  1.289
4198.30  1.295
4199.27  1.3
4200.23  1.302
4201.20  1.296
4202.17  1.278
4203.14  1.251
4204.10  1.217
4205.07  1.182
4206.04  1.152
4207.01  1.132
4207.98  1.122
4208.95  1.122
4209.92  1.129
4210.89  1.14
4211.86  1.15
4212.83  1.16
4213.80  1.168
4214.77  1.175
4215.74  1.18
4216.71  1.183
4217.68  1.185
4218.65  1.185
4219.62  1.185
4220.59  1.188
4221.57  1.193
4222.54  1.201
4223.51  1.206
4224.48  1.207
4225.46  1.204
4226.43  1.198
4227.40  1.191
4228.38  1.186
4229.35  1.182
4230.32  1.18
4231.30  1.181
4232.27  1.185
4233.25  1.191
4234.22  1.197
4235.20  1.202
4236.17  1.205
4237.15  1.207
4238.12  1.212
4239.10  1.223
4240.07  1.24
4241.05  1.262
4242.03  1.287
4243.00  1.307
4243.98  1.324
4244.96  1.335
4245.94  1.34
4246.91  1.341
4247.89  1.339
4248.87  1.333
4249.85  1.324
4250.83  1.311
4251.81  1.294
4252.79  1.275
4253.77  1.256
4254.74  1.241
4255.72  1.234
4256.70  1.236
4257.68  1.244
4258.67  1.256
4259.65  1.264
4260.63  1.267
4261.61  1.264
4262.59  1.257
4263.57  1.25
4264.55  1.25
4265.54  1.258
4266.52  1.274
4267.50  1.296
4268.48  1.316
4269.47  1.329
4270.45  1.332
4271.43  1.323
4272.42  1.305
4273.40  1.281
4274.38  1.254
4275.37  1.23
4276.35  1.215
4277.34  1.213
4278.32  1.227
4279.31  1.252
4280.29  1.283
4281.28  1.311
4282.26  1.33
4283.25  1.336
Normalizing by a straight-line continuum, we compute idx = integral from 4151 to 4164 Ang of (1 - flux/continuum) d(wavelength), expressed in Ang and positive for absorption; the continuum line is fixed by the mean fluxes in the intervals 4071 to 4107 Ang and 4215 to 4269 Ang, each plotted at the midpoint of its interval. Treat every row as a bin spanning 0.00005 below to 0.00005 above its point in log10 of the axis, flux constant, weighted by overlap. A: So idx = 1.6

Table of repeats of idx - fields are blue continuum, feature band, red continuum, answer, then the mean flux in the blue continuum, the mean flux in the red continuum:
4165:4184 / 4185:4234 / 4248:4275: 0.9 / 1.19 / 1.28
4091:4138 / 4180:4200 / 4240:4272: 1.6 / 1.38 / 1.29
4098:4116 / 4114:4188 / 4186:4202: 4.5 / 1.4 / 1.24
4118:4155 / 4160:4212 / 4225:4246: 2.3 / 1.28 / 1.23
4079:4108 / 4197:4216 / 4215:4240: 0.5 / 1.46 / 1.2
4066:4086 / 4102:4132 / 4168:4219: 0.9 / 1.53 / 1.2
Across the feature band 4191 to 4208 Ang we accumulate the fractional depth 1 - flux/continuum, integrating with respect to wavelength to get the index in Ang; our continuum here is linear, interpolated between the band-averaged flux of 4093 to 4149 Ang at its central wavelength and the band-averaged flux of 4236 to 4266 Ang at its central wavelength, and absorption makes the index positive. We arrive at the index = 0.7 Ang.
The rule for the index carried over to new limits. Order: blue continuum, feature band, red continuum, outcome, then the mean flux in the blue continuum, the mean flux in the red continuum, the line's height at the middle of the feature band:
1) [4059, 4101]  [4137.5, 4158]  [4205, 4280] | 2.8 Ang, 1.51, 1.23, 1.4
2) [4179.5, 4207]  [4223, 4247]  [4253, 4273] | 0.4 Ang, 1.22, 1.27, 1.25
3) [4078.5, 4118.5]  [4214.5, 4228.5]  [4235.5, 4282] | 1.3 Ang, 1.45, 1.27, 1.31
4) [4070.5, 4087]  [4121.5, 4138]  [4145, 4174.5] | -0.3 Ang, 1.52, 1.18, 1.3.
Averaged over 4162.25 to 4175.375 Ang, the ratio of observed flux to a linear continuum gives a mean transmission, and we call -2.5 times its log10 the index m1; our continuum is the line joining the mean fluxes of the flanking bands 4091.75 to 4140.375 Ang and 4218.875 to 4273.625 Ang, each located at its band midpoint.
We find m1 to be 0.149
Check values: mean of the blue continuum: 1.37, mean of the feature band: 1.15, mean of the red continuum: 1.25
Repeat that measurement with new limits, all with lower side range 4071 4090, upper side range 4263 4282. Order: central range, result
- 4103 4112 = 0.10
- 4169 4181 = 0.16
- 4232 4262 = 0.04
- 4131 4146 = 0.16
